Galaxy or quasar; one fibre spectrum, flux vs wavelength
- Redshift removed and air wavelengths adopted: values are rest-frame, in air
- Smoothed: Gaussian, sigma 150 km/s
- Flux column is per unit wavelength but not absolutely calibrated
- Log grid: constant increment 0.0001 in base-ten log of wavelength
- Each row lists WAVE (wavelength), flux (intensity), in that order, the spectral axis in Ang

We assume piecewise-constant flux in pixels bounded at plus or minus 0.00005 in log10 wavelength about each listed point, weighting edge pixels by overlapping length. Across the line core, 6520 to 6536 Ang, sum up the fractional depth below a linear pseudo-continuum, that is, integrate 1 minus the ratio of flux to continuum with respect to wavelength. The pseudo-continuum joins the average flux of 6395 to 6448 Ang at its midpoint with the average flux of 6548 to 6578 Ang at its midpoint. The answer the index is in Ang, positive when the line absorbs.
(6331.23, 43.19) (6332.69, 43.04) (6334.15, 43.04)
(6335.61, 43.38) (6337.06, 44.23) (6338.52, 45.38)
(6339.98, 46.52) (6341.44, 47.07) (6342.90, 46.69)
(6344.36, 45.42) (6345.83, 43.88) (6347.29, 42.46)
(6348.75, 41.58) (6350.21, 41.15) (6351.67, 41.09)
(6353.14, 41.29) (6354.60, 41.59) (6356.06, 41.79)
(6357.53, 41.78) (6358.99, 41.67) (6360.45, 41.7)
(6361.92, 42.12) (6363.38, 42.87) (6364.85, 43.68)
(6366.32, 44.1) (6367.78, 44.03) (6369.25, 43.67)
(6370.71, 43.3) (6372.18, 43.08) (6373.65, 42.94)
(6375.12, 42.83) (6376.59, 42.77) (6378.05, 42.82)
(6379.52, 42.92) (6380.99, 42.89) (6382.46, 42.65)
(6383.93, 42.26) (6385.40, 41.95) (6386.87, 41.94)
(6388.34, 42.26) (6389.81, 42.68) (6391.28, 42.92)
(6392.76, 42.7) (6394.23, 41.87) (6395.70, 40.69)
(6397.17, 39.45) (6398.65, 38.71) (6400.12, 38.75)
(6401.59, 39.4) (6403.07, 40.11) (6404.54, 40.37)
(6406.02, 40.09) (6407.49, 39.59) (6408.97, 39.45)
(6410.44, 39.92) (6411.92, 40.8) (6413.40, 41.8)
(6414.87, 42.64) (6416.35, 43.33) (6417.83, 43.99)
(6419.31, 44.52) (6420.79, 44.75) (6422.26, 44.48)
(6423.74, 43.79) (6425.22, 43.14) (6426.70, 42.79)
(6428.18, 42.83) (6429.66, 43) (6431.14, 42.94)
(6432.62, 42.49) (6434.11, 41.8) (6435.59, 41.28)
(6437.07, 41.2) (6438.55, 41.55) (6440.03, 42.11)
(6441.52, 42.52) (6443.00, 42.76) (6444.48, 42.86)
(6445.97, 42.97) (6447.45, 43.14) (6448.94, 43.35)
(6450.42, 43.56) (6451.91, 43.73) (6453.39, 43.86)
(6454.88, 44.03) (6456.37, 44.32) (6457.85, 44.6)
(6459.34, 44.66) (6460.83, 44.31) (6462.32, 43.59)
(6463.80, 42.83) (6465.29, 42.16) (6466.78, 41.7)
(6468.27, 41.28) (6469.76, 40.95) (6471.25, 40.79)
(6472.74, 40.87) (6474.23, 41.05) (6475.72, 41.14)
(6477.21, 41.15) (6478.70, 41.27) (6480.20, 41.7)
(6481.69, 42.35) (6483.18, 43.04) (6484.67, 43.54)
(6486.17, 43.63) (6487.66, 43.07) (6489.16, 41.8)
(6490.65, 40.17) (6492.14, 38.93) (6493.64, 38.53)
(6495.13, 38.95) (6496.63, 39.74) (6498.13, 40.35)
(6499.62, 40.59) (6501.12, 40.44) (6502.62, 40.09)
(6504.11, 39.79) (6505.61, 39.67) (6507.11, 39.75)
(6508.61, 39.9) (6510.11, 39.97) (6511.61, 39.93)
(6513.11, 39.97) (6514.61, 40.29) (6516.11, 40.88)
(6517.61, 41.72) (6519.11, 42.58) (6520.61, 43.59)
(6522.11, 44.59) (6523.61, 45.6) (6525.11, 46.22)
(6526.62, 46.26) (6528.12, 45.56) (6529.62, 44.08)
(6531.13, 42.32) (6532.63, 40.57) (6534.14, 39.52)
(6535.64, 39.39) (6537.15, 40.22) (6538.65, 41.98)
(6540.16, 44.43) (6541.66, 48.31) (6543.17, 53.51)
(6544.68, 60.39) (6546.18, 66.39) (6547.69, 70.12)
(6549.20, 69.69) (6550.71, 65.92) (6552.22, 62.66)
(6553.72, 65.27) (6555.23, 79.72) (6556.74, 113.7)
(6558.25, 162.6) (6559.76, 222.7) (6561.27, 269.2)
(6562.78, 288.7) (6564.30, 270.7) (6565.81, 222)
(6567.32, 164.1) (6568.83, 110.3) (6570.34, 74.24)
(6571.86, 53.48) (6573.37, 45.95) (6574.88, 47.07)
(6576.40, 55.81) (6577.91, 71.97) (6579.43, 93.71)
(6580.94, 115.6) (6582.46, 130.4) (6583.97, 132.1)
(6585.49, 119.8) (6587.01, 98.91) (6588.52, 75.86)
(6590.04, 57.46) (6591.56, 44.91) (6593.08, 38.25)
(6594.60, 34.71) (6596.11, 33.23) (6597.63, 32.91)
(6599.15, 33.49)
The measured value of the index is 9.4 Ang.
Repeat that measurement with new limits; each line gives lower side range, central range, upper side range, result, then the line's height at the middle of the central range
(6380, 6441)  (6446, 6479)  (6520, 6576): 9.29 Ang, 59.7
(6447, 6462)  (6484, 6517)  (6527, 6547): 3.66 Ang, 45.5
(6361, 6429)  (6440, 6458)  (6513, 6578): 4.26 Ang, 56.8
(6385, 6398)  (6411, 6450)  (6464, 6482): -1.13 Ang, 41.6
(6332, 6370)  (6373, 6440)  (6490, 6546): 1.74 Ang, 43.1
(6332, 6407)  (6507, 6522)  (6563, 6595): 7.63 Ang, 83.5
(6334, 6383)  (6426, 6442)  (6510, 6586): 4.68 Ang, 59.7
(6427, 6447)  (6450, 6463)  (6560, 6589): 2.53 Ang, 54.9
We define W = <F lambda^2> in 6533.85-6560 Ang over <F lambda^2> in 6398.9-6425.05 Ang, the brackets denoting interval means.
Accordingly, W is 1.82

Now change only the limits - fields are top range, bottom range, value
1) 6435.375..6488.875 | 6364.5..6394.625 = 1.02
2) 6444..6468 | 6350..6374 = 1.05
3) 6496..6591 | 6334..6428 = 1.93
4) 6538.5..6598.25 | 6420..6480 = 2.39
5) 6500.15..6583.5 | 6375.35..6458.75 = 1.93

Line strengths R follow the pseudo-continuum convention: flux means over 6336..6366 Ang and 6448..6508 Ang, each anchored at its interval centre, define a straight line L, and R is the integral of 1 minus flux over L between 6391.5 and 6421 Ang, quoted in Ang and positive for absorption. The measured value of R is 1.0 Ang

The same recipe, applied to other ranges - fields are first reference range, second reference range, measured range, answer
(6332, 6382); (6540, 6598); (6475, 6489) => 6.3 Ang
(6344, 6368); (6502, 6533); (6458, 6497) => 0.4 Ang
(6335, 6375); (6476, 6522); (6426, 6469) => -1.2 Ang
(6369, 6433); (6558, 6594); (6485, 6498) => 6.7 Ang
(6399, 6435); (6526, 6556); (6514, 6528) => 2.1 Ang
